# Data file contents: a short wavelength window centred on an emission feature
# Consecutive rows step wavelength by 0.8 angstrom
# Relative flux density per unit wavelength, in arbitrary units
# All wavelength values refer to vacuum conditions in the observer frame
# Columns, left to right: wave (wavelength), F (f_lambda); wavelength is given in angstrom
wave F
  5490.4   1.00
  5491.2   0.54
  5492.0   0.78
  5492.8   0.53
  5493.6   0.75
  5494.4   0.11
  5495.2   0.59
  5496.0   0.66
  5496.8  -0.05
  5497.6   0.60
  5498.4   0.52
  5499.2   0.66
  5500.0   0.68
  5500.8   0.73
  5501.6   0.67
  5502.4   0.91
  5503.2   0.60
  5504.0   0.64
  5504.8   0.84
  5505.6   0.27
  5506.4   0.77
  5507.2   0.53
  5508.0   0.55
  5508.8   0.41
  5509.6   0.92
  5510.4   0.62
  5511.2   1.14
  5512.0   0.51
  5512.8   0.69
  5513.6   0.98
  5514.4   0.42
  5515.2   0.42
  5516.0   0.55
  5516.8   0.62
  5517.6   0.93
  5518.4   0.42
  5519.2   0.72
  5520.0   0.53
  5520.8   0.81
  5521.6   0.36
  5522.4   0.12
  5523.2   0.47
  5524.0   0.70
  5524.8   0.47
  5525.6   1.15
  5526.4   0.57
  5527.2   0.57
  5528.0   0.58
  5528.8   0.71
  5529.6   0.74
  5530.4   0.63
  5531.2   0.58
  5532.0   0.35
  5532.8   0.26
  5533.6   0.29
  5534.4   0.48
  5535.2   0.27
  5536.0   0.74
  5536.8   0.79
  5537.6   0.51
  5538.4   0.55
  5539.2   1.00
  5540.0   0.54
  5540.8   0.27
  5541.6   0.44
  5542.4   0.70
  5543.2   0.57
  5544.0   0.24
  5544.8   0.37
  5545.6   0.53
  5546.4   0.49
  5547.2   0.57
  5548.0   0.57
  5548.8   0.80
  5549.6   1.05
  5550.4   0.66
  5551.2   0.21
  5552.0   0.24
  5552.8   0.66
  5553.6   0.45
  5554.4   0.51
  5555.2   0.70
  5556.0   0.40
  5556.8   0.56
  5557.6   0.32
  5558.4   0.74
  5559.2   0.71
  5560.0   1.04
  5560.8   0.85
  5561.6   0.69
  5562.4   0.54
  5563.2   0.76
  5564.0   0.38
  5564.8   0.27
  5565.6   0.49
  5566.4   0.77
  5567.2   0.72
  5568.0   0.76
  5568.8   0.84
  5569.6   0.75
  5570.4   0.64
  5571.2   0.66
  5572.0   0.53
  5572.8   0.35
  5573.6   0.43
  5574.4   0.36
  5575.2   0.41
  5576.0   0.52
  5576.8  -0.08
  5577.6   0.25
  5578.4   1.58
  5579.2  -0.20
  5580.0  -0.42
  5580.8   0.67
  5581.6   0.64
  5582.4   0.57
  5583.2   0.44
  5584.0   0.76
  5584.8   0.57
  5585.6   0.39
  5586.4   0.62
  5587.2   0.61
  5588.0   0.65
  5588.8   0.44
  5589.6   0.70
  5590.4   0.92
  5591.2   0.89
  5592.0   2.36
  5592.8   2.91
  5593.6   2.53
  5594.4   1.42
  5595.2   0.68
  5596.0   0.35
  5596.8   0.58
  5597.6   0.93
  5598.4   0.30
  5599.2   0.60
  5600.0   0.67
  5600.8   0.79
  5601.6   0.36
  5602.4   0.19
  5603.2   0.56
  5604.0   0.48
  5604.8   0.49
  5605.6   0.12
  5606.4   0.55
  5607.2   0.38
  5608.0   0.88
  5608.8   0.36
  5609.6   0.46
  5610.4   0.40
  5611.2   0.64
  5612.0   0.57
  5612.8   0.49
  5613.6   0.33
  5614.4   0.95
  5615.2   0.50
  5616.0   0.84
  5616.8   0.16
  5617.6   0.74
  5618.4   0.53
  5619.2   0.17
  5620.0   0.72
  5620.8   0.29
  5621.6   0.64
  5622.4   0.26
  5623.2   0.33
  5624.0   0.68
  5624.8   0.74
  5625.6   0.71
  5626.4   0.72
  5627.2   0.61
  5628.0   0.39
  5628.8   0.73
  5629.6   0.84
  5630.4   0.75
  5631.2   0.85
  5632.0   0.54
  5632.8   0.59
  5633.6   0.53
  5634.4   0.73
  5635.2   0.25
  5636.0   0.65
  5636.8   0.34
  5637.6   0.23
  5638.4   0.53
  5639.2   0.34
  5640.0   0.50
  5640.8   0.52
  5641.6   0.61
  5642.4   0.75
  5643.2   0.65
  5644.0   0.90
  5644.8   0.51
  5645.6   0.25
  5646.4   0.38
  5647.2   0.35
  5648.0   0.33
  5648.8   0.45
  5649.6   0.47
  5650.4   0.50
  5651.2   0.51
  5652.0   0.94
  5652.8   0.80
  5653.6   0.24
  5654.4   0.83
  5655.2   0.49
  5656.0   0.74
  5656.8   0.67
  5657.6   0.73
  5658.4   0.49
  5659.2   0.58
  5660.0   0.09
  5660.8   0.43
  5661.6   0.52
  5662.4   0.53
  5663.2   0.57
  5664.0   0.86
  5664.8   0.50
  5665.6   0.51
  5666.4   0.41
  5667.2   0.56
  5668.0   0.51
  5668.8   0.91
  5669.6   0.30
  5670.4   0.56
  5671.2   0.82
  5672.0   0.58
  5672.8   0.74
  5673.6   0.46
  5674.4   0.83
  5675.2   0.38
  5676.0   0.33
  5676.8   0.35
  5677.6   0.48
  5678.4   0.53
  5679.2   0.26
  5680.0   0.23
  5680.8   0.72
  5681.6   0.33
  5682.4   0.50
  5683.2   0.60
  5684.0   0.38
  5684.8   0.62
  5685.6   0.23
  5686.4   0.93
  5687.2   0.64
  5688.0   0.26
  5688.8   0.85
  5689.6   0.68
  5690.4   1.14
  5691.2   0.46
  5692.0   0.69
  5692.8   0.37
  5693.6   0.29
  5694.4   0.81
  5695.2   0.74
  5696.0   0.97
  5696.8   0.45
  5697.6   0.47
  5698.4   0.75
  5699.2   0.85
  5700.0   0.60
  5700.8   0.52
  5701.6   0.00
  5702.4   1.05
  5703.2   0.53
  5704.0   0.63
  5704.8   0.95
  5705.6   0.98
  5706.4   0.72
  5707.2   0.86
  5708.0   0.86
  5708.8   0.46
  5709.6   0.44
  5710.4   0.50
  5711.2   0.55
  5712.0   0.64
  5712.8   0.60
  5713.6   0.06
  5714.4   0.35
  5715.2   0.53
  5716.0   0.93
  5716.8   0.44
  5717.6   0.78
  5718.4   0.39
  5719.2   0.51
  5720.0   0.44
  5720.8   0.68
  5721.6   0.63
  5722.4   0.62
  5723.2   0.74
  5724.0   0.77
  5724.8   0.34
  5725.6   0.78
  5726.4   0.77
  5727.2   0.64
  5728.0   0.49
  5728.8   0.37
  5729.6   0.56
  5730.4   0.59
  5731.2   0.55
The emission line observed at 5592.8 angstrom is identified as H-beta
